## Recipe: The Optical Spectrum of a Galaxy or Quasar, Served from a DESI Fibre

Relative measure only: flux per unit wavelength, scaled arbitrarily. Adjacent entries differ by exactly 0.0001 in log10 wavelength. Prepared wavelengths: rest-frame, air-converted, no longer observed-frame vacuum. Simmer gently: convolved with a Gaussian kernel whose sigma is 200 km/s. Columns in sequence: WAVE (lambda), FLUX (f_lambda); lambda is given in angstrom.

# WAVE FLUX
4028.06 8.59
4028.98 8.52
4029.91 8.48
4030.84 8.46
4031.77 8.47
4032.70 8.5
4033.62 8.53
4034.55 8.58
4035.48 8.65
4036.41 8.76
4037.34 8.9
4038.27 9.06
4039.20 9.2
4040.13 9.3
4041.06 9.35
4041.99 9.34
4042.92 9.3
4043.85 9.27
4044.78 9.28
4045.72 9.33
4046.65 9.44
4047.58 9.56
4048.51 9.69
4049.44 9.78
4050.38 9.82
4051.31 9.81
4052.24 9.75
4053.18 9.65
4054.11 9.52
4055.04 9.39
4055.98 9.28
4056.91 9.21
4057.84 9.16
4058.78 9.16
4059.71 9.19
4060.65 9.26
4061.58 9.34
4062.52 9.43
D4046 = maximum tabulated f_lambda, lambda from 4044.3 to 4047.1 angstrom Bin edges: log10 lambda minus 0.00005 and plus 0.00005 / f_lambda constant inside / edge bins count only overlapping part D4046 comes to 9.44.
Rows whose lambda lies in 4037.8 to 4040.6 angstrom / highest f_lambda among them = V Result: 9.3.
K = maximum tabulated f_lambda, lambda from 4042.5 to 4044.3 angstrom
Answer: 9.3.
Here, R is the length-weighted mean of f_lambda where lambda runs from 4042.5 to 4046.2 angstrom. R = 9.28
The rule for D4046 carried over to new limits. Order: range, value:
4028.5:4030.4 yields 8.52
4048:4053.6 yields 9.82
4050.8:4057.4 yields 9.81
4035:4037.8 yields 8.9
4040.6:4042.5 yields 9.35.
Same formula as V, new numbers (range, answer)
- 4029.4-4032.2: 8.48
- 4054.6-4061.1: 9.39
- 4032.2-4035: 8.58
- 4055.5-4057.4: 9.28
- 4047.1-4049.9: 9.78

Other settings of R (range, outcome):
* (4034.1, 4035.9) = 8.61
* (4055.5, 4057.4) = 9.25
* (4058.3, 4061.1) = 9.18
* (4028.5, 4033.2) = 8.5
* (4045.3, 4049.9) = 9.58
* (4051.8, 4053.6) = 9.66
